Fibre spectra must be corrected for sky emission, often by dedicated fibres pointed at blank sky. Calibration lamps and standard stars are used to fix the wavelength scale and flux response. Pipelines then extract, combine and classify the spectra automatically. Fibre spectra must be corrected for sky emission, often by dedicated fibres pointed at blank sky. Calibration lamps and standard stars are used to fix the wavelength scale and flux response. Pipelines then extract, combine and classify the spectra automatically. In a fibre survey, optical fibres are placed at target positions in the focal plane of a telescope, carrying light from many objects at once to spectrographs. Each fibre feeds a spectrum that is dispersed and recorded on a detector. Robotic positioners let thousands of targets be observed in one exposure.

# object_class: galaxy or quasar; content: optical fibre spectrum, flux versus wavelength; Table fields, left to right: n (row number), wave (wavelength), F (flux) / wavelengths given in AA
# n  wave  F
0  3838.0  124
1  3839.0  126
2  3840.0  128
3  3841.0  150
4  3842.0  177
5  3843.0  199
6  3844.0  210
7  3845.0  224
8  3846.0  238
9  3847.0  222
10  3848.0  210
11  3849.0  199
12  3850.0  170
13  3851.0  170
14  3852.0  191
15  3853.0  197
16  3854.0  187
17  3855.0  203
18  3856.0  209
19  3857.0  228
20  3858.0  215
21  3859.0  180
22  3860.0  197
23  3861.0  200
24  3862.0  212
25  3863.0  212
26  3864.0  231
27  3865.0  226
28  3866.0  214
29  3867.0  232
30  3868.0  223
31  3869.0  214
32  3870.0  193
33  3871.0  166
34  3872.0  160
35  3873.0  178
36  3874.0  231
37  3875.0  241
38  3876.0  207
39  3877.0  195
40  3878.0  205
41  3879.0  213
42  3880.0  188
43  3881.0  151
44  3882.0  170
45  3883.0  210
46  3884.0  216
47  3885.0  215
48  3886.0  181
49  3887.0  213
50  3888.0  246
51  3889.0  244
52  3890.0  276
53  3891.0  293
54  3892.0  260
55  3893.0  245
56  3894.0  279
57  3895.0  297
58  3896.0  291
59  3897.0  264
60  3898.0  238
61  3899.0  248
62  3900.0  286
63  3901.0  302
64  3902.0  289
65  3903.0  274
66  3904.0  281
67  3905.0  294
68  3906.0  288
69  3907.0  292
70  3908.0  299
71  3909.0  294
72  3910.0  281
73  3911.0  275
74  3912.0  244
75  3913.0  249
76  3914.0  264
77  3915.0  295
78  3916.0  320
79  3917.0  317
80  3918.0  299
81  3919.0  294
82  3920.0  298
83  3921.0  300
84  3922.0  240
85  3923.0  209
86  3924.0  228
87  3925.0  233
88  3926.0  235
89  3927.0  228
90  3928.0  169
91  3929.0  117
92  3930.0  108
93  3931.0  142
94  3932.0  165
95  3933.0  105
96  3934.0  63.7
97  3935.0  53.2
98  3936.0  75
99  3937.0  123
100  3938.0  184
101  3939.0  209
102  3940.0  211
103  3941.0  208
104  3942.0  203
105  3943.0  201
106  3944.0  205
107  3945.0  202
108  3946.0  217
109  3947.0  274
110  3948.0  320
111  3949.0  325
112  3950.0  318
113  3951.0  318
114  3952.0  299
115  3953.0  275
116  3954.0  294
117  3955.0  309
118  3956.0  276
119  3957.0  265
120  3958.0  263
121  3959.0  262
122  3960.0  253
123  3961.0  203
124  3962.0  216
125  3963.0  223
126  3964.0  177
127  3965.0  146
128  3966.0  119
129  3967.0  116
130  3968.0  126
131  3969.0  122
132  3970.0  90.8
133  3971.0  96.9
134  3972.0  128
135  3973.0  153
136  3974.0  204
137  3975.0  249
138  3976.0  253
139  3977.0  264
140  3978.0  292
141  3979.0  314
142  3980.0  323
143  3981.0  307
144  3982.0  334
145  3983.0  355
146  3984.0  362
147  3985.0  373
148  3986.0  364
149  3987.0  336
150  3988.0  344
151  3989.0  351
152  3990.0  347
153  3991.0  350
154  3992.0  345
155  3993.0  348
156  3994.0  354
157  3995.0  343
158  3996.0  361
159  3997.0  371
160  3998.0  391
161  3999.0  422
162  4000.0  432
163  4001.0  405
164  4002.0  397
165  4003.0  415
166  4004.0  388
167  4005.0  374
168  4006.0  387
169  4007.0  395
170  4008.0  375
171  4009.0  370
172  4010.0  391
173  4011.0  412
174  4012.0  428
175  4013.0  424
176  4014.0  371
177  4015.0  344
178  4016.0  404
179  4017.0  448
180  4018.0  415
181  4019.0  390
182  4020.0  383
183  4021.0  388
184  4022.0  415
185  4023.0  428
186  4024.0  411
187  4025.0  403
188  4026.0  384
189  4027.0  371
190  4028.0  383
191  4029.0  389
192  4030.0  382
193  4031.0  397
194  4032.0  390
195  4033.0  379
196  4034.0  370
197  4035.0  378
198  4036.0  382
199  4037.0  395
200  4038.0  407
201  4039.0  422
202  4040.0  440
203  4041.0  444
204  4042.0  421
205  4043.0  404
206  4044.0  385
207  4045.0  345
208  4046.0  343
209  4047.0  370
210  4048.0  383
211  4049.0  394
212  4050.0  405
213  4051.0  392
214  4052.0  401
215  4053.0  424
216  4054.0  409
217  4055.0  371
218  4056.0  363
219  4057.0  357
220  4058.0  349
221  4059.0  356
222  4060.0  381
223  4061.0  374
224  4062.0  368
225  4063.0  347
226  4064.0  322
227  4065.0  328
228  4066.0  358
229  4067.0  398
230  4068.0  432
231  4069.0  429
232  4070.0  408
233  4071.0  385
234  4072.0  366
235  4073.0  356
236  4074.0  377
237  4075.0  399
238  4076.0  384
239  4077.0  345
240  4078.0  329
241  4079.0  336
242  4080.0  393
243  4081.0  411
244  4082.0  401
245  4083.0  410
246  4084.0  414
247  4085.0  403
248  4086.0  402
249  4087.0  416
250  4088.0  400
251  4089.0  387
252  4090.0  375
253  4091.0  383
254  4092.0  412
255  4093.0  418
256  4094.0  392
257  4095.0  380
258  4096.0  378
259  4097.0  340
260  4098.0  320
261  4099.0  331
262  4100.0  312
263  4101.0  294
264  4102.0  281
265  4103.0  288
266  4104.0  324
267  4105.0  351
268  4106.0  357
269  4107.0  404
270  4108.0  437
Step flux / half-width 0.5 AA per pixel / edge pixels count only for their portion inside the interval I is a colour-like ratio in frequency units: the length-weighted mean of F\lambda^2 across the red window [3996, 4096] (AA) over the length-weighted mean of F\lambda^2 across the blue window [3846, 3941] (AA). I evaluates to 1.89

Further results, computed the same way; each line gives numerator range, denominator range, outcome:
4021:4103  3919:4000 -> 1.63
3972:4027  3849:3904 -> 1.73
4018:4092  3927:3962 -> 1.92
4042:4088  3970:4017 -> 1.16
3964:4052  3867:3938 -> 1.61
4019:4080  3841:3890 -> 2.06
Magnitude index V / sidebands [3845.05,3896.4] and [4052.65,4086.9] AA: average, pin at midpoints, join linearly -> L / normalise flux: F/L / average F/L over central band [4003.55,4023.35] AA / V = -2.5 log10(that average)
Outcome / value -0.19 mag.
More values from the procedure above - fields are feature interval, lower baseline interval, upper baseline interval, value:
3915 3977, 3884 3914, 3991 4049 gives 0.42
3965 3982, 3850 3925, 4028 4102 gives 0.47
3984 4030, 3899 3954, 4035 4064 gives -0.15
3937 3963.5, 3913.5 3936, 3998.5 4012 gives 0.09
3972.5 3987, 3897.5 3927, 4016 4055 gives 0.15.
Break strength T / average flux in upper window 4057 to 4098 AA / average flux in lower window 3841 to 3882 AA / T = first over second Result 1.88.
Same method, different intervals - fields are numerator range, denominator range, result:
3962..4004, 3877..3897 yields 1.25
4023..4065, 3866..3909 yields 1.62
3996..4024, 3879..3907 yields 1.59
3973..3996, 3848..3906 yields 1.43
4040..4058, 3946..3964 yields 1.43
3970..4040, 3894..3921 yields 1.26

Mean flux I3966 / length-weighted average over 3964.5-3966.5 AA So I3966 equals 132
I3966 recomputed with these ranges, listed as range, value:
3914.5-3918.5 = 308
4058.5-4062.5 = 370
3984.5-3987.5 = 358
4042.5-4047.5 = 369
